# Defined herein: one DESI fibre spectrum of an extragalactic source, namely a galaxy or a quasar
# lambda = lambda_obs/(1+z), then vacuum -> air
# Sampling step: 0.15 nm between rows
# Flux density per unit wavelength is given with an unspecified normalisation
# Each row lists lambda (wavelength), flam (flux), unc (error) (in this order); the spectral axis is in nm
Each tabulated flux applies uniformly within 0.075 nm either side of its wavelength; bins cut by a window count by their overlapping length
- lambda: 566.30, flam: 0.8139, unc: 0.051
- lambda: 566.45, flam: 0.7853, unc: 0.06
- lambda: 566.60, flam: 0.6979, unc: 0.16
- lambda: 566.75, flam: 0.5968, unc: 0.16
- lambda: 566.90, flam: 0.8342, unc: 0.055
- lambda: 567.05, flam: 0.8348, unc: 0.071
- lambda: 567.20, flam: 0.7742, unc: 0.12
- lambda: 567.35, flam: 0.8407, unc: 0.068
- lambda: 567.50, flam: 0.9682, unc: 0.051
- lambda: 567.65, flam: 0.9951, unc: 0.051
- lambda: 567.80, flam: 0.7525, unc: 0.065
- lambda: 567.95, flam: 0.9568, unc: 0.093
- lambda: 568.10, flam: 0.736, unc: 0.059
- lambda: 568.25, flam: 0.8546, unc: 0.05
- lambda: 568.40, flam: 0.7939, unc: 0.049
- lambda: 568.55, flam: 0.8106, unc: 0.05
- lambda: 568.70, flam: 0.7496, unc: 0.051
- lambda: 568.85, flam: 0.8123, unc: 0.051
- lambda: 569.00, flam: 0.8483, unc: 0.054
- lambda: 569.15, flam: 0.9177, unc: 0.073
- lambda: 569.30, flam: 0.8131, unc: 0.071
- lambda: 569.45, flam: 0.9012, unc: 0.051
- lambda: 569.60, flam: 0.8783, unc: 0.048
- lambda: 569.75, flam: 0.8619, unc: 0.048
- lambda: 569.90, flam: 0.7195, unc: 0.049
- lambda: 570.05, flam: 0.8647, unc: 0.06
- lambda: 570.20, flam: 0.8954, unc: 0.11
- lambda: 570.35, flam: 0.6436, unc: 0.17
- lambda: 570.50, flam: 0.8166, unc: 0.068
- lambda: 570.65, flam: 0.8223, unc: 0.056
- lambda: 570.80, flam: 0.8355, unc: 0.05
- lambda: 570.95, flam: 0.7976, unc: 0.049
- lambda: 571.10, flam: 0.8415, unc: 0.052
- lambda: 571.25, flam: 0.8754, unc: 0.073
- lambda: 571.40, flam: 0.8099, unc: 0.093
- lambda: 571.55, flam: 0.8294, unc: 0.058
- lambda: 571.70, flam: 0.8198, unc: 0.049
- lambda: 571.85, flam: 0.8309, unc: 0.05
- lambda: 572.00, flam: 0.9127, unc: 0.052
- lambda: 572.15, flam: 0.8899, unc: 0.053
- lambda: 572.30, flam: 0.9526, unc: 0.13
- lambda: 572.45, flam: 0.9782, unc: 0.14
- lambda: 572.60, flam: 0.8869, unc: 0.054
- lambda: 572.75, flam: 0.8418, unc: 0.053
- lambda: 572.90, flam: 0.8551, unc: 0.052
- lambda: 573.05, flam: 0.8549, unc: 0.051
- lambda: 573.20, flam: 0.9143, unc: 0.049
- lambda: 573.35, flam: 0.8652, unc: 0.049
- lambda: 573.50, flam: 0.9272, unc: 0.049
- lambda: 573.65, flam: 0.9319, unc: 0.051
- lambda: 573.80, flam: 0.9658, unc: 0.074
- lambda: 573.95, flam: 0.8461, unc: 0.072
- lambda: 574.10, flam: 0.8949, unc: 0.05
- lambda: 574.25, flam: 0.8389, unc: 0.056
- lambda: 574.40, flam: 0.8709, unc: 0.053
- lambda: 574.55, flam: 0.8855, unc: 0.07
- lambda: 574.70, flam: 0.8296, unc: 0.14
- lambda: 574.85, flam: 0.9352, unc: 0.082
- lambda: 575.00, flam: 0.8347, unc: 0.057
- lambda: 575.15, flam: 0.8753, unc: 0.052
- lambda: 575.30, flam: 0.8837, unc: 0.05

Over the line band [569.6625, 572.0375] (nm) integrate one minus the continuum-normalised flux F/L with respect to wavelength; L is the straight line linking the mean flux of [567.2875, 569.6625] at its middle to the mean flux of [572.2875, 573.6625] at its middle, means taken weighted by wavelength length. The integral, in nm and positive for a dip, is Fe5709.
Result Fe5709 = 0.145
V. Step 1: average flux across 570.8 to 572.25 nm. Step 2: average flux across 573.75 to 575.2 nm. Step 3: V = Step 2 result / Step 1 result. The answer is 1.04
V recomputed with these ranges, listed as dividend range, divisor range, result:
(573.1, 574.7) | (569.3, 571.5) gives 1.08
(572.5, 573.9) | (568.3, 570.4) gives 1.08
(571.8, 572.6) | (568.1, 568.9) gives 1.14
